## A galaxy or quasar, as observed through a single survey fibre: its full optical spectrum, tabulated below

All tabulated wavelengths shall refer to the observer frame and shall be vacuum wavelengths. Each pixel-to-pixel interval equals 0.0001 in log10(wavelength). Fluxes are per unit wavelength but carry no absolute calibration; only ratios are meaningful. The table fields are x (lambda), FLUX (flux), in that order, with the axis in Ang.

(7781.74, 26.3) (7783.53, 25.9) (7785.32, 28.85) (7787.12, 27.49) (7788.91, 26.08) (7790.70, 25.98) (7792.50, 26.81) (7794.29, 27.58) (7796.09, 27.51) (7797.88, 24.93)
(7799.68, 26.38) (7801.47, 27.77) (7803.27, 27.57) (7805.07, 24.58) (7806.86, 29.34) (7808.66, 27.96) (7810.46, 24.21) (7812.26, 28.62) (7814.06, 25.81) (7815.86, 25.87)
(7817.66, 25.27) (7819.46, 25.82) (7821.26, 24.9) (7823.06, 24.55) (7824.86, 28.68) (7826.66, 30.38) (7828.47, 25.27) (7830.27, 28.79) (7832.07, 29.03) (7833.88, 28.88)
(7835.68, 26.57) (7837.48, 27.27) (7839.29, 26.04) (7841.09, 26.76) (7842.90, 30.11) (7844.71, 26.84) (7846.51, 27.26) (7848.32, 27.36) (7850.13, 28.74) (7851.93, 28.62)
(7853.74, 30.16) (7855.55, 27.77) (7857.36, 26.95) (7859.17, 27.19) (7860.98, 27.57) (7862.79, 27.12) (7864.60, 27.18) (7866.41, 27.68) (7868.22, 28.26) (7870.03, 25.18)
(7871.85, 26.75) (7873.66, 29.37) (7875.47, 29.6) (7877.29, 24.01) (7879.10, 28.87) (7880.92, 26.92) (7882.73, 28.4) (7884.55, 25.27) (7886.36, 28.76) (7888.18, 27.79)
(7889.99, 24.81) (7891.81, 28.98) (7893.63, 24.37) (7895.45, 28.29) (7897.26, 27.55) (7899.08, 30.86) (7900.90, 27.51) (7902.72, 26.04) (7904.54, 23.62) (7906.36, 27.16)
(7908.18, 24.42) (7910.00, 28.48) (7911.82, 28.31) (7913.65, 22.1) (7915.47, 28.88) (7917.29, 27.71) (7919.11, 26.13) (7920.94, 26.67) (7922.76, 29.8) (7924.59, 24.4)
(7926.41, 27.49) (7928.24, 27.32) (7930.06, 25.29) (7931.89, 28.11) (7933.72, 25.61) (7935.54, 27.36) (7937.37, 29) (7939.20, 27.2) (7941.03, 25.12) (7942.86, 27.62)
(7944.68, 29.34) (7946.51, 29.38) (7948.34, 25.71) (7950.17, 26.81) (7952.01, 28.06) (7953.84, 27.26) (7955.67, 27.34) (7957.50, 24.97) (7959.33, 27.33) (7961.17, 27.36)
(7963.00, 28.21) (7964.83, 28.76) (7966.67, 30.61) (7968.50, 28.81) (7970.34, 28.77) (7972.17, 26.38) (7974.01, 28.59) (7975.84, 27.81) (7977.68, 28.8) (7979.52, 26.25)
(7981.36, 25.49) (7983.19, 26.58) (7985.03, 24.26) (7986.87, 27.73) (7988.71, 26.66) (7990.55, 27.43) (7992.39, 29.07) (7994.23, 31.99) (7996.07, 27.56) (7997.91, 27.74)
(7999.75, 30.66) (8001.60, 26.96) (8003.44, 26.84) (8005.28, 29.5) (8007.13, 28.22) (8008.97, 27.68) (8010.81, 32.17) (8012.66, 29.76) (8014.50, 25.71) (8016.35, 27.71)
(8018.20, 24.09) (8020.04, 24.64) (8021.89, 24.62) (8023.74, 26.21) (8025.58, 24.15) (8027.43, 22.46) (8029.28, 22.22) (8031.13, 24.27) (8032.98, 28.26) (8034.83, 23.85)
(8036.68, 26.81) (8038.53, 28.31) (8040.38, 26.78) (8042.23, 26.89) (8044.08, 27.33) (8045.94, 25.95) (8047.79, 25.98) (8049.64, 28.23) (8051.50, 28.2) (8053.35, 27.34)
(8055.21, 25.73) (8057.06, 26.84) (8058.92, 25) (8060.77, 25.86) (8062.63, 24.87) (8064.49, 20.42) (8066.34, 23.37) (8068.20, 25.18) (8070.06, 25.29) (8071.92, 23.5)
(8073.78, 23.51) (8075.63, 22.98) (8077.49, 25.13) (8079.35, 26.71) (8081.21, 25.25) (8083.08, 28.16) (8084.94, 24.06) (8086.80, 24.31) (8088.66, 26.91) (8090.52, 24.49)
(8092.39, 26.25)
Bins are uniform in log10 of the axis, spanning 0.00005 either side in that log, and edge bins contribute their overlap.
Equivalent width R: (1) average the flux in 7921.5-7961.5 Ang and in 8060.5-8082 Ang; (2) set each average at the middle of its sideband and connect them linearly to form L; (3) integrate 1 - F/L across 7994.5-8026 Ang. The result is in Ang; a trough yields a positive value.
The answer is -2.2 Ang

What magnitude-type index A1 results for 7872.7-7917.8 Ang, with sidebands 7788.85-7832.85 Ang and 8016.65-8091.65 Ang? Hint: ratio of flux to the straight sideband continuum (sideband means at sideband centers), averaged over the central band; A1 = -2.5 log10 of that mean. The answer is -0.03 mag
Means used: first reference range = 26.8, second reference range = 25.4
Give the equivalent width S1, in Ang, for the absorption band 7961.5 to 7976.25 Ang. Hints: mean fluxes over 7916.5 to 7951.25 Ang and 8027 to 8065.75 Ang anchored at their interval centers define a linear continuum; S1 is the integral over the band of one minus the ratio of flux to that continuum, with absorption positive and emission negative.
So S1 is -1.0 Ang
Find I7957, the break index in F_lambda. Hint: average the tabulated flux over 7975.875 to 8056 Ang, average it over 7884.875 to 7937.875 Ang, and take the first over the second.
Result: 1.0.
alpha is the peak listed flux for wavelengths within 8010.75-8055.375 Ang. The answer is 32.17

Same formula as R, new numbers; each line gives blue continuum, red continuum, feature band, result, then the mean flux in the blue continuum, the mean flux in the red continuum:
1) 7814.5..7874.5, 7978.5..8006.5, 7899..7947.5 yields 0.9 Ang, 27.4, 27.7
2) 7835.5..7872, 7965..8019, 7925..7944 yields 0.5 Ang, 27.5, 27.9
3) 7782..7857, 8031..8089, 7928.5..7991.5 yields -2.5 Ang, 27.2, 25.7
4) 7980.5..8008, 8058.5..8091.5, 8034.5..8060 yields -0.9 Ang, 27.8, 24.7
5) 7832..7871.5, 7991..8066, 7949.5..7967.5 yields -0.4 Ang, 27.6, 26.6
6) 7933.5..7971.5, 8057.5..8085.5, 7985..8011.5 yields -1.9 Ang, 27.7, 24.7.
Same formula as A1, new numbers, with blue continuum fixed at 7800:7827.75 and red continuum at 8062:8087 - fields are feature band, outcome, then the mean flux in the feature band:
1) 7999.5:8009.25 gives -0.13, 28.2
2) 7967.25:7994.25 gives -0.09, 27.5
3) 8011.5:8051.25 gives -0.05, 26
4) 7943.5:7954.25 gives -0.09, 27.8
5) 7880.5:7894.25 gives -0.04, 27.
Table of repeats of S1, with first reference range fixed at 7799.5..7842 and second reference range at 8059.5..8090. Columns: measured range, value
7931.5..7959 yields -1.48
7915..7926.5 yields -0.51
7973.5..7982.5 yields -0.61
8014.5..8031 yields 0.40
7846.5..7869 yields -1.05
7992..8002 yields -1.45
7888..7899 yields -0.38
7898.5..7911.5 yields -0.31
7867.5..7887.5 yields -0.72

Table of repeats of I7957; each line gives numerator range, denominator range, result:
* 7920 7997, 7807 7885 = 1.01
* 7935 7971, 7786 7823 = 1.05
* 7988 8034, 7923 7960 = 1.00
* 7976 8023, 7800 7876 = 1.01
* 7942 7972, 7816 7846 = 1.03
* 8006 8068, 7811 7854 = 0.95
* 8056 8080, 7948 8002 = 0.88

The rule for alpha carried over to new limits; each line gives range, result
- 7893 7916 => 30.86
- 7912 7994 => 30.61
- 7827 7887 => 30.16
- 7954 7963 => 28.21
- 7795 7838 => 30.38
